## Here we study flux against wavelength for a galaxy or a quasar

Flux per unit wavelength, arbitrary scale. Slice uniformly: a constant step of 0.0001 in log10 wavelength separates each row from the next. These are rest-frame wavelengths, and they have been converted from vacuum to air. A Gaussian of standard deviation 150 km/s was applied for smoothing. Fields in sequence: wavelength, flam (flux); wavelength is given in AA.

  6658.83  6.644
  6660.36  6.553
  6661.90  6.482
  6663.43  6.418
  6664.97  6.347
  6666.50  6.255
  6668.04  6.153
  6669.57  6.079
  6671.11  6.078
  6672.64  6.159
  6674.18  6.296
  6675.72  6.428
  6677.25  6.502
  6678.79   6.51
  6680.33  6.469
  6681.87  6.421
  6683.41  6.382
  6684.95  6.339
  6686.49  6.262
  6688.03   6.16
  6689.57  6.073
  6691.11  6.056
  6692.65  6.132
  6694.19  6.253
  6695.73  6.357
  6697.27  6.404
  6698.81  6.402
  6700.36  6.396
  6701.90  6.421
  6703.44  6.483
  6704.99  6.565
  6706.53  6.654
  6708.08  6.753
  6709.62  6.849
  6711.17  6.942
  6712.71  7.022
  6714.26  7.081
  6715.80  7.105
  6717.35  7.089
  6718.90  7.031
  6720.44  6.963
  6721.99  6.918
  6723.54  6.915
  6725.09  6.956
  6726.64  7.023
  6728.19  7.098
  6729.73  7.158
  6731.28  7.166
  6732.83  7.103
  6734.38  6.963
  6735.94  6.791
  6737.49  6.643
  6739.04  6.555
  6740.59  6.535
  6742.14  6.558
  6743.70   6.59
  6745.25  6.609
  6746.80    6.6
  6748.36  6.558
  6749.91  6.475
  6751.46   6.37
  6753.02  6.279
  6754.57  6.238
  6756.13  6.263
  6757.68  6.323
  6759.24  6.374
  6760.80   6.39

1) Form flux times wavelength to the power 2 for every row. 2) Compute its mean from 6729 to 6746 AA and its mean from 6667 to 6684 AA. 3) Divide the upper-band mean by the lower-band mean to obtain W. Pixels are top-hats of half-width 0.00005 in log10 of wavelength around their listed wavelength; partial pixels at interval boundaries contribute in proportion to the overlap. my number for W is 1.1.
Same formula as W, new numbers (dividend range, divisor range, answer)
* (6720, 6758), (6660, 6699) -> 1.08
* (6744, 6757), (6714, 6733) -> 0.92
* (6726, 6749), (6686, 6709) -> 1.08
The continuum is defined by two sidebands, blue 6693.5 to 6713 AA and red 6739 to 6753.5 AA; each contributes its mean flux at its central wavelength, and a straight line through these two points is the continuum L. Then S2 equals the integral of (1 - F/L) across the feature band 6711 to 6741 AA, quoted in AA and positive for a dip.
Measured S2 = -1.9 AA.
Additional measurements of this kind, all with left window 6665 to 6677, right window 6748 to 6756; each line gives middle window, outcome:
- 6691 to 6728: -2.5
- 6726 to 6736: -1.2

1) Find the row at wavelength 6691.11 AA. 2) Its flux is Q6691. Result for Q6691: 6.056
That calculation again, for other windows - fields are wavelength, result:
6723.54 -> 6.915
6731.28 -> 7.166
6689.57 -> 6.073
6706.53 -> 6.654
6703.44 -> 6.483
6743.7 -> 6.59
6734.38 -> 6.963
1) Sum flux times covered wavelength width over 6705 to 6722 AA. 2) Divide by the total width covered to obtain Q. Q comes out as 6.93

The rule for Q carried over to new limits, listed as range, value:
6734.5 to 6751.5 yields 6.59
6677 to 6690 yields 6.34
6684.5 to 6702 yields 6.27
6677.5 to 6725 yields 6.58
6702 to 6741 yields 6.89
